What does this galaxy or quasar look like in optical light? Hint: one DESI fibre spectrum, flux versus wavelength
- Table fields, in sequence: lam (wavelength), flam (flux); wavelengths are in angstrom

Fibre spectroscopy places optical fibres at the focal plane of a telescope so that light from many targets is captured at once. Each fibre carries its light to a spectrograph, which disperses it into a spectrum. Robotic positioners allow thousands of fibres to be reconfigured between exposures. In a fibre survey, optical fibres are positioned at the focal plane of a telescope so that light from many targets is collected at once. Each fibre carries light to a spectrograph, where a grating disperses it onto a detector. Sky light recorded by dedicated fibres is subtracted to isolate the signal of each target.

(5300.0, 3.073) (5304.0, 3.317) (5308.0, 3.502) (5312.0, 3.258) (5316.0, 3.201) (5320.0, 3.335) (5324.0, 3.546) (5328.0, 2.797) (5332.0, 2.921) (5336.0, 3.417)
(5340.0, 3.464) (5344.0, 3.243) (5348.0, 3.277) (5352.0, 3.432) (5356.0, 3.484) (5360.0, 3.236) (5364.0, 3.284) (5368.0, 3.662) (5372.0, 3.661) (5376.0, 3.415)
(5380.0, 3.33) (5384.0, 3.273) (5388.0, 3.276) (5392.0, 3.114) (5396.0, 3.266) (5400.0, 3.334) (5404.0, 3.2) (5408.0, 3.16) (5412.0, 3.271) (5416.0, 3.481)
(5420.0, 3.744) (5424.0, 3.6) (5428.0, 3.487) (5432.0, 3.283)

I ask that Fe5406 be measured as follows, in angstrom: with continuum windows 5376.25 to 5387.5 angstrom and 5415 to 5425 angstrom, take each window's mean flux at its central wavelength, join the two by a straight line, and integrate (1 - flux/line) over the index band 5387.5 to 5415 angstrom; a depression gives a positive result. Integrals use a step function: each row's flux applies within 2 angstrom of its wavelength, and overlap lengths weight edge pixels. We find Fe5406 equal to 1.8 angstrom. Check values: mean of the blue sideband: 3.32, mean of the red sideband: 3.62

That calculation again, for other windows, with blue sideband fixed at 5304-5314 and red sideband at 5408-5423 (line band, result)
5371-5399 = 0.9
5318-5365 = 1.5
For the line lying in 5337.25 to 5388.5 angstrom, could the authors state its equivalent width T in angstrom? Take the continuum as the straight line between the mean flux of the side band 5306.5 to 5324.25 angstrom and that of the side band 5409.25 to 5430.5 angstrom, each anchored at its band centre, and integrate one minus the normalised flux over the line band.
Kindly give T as 0.37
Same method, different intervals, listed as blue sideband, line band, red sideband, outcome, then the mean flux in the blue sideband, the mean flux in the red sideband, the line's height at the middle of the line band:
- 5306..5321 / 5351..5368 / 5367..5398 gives -0.2 angstrom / 3.32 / 3.37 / 3.35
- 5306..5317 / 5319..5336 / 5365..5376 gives 1.1 angstrom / 3.33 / 3.58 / 3.4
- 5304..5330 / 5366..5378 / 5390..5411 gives -1.3 angstrom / 3.28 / 3.22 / 3.24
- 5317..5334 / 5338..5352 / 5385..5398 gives -0.7 angstrom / 3.15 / 3.22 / 3.17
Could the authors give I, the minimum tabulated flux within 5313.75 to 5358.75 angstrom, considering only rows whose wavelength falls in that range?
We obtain 2.797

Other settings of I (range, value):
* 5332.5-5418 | 3.114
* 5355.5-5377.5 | 3.236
